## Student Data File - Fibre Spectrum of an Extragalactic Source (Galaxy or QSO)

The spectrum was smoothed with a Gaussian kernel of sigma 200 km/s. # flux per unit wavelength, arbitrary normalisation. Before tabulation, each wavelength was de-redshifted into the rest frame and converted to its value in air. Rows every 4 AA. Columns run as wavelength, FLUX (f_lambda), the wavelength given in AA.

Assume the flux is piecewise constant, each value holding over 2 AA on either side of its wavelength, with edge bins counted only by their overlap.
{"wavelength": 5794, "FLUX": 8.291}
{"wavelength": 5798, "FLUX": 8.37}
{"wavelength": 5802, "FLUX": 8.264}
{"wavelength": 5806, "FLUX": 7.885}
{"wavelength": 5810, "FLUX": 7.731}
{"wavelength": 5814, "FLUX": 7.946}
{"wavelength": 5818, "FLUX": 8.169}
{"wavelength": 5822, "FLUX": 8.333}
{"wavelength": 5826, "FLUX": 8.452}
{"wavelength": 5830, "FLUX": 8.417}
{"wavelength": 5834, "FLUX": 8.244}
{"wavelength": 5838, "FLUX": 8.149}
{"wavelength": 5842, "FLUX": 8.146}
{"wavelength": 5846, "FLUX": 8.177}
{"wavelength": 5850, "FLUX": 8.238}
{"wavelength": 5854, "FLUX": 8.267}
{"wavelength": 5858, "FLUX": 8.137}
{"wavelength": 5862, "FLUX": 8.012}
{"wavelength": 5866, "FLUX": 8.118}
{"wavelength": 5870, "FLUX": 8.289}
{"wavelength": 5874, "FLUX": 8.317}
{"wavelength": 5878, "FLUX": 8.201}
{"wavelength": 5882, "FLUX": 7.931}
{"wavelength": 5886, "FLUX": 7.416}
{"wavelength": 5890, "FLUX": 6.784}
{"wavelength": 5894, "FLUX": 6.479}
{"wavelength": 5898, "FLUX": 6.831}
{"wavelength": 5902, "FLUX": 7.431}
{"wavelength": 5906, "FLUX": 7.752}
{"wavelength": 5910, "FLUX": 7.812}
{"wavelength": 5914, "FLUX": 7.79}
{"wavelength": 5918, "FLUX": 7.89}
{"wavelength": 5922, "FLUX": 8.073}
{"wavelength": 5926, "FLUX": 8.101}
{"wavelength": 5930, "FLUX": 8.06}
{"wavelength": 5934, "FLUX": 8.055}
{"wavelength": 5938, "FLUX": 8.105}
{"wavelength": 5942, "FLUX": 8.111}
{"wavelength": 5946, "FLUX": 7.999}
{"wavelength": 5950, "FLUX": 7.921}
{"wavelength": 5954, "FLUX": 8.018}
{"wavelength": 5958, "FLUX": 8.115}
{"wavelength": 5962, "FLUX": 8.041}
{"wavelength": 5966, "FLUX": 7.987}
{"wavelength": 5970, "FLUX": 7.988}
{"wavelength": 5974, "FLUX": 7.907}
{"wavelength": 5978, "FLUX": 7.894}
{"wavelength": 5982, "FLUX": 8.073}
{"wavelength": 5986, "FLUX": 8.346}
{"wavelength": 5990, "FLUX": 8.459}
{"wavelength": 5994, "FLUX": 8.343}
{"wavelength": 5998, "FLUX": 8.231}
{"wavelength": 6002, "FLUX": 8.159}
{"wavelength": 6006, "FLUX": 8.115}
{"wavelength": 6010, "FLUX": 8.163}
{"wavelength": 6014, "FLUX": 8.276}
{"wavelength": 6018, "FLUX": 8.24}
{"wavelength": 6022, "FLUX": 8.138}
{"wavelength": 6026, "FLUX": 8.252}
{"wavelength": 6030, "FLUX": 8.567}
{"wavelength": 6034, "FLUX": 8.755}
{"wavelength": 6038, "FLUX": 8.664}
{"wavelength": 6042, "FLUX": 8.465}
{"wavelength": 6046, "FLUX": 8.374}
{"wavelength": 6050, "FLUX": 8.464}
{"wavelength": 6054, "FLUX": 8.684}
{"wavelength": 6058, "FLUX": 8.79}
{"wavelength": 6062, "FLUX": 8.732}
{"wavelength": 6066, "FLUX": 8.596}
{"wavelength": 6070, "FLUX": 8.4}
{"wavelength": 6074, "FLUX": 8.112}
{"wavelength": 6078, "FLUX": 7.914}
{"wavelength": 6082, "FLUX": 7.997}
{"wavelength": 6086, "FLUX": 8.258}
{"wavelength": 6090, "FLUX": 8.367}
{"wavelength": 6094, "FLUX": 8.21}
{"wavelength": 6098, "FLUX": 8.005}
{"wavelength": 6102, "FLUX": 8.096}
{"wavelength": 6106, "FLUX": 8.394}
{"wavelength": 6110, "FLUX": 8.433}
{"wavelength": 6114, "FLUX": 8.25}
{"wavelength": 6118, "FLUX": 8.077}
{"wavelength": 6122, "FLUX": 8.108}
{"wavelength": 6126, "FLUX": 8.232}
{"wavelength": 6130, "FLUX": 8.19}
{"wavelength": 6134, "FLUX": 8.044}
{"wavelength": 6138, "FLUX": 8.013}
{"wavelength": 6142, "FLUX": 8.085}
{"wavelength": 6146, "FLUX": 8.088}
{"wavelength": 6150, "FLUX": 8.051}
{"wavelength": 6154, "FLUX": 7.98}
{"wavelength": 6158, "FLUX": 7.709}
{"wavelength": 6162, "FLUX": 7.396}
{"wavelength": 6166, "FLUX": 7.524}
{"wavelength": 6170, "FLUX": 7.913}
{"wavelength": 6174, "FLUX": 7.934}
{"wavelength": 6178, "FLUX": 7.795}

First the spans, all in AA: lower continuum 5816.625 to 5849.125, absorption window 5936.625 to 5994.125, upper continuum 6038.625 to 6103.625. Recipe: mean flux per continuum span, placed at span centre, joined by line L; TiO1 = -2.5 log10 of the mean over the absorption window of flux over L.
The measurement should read 0.03 mag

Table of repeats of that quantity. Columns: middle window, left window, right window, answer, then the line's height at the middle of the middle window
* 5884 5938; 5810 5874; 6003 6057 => 0.09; 8.27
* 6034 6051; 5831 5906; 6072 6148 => -0.06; 8.07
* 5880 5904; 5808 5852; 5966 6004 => 0.15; 8.17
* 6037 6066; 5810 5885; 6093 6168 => -0.07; 8.08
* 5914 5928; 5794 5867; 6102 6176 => 0.02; 8.13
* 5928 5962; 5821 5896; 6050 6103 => 0.01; 8.13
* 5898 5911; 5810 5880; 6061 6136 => 0.09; 8.21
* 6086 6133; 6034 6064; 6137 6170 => -0.01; 8.17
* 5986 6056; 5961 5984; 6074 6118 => -0.04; 8.06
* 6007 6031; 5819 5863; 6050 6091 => 0.01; 8.36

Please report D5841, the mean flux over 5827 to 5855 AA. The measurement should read 8.24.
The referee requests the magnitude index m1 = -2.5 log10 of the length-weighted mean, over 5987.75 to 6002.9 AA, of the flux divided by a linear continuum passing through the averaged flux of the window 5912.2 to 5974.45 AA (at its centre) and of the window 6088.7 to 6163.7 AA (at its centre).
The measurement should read -0.04 mag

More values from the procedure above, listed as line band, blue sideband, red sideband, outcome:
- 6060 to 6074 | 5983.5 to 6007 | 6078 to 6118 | -0.04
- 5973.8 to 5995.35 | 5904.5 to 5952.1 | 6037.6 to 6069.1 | 0.01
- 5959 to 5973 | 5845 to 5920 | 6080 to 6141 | -0.01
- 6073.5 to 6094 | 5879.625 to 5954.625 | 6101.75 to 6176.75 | -0.03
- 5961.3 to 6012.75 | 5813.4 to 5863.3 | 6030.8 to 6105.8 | 0.03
